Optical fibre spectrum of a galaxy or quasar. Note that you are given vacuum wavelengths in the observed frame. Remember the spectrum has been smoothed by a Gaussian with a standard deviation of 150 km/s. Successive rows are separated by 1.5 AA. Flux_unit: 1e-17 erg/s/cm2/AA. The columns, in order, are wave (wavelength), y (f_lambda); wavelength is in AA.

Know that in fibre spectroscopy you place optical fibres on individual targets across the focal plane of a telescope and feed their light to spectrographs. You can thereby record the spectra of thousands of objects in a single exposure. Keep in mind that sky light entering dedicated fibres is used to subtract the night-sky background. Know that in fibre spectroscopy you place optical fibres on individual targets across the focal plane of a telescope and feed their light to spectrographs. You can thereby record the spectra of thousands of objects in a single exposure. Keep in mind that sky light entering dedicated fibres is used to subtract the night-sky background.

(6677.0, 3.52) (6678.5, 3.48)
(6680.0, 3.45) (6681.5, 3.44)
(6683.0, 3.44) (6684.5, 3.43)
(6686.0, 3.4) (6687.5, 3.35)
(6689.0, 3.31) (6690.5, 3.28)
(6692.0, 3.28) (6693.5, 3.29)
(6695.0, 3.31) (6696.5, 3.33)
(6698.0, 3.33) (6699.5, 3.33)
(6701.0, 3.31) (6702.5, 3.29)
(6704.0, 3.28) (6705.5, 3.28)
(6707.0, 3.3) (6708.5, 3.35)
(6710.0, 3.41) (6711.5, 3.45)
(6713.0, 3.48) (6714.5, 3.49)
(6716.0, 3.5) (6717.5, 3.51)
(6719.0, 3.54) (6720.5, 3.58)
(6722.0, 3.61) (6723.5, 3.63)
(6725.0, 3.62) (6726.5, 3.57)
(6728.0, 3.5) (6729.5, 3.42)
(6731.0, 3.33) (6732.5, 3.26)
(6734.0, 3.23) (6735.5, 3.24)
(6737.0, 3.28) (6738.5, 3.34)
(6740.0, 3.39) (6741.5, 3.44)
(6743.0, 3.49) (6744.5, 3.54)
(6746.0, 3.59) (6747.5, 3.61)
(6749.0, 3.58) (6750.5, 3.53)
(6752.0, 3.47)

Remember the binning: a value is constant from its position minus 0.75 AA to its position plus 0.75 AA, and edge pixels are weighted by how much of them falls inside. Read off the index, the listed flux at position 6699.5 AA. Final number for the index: 3.33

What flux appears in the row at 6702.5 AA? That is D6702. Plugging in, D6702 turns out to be 3.29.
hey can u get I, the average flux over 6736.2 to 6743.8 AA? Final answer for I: 3.39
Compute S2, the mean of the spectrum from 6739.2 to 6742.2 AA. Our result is 3.41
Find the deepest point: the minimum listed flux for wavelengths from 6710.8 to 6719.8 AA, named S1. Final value 3.45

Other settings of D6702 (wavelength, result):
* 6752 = 3.47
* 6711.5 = 3.45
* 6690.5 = 3.28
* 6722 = 3.61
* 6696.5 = 3.33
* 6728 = 3.5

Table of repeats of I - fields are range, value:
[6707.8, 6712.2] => 3.4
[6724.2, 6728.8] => 3.56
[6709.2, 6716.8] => 3.47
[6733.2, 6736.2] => 3.24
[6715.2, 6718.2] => 3.5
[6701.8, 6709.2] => 3.3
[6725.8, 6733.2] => 3.42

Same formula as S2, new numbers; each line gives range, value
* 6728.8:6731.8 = 3.37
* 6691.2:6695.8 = 3.29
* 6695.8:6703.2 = 3.32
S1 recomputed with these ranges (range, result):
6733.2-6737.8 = 3.23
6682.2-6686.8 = 3.4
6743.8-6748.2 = 3.54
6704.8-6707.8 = 3.28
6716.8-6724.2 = 3.51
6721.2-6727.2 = 3.57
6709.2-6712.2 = 3.41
